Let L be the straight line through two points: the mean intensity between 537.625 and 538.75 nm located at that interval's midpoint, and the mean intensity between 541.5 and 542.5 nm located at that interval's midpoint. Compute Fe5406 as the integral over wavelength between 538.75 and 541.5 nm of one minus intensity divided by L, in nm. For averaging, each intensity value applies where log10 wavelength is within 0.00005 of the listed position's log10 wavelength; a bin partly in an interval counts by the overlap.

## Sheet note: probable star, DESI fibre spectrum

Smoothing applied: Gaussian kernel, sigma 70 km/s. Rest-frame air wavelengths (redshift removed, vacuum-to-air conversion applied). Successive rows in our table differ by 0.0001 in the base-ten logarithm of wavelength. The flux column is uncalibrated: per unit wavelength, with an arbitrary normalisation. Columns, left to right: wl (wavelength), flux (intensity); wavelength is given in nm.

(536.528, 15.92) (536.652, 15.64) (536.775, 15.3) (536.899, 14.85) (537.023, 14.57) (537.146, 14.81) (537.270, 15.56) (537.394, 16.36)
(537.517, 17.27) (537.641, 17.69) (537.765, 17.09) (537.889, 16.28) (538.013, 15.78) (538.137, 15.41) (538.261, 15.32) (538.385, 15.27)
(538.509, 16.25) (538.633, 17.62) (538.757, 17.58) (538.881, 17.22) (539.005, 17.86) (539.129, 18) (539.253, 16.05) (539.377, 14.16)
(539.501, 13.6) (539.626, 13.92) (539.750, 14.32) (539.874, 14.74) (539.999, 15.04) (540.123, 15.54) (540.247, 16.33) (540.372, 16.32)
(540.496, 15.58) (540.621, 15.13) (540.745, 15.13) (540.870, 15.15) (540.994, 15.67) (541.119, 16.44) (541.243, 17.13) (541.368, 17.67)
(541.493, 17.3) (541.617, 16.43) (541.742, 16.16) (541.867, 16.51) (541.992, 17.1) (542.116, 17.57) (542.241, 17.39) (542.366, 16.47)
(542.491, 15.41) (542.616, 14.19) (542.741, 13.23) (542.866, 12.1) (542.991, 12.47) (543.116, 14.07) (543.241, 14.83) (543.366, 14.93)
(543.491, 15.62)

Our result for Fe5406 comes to 0.112 nm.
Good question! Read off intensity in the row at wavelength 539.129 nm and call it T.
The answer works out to 18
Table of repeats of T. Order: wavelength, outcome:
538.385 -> 15.27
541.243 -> 17.13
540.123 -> 15.54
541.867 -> 16.51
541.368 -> 17.67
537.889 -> 16.28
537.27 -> 15.56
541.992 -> 17.1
